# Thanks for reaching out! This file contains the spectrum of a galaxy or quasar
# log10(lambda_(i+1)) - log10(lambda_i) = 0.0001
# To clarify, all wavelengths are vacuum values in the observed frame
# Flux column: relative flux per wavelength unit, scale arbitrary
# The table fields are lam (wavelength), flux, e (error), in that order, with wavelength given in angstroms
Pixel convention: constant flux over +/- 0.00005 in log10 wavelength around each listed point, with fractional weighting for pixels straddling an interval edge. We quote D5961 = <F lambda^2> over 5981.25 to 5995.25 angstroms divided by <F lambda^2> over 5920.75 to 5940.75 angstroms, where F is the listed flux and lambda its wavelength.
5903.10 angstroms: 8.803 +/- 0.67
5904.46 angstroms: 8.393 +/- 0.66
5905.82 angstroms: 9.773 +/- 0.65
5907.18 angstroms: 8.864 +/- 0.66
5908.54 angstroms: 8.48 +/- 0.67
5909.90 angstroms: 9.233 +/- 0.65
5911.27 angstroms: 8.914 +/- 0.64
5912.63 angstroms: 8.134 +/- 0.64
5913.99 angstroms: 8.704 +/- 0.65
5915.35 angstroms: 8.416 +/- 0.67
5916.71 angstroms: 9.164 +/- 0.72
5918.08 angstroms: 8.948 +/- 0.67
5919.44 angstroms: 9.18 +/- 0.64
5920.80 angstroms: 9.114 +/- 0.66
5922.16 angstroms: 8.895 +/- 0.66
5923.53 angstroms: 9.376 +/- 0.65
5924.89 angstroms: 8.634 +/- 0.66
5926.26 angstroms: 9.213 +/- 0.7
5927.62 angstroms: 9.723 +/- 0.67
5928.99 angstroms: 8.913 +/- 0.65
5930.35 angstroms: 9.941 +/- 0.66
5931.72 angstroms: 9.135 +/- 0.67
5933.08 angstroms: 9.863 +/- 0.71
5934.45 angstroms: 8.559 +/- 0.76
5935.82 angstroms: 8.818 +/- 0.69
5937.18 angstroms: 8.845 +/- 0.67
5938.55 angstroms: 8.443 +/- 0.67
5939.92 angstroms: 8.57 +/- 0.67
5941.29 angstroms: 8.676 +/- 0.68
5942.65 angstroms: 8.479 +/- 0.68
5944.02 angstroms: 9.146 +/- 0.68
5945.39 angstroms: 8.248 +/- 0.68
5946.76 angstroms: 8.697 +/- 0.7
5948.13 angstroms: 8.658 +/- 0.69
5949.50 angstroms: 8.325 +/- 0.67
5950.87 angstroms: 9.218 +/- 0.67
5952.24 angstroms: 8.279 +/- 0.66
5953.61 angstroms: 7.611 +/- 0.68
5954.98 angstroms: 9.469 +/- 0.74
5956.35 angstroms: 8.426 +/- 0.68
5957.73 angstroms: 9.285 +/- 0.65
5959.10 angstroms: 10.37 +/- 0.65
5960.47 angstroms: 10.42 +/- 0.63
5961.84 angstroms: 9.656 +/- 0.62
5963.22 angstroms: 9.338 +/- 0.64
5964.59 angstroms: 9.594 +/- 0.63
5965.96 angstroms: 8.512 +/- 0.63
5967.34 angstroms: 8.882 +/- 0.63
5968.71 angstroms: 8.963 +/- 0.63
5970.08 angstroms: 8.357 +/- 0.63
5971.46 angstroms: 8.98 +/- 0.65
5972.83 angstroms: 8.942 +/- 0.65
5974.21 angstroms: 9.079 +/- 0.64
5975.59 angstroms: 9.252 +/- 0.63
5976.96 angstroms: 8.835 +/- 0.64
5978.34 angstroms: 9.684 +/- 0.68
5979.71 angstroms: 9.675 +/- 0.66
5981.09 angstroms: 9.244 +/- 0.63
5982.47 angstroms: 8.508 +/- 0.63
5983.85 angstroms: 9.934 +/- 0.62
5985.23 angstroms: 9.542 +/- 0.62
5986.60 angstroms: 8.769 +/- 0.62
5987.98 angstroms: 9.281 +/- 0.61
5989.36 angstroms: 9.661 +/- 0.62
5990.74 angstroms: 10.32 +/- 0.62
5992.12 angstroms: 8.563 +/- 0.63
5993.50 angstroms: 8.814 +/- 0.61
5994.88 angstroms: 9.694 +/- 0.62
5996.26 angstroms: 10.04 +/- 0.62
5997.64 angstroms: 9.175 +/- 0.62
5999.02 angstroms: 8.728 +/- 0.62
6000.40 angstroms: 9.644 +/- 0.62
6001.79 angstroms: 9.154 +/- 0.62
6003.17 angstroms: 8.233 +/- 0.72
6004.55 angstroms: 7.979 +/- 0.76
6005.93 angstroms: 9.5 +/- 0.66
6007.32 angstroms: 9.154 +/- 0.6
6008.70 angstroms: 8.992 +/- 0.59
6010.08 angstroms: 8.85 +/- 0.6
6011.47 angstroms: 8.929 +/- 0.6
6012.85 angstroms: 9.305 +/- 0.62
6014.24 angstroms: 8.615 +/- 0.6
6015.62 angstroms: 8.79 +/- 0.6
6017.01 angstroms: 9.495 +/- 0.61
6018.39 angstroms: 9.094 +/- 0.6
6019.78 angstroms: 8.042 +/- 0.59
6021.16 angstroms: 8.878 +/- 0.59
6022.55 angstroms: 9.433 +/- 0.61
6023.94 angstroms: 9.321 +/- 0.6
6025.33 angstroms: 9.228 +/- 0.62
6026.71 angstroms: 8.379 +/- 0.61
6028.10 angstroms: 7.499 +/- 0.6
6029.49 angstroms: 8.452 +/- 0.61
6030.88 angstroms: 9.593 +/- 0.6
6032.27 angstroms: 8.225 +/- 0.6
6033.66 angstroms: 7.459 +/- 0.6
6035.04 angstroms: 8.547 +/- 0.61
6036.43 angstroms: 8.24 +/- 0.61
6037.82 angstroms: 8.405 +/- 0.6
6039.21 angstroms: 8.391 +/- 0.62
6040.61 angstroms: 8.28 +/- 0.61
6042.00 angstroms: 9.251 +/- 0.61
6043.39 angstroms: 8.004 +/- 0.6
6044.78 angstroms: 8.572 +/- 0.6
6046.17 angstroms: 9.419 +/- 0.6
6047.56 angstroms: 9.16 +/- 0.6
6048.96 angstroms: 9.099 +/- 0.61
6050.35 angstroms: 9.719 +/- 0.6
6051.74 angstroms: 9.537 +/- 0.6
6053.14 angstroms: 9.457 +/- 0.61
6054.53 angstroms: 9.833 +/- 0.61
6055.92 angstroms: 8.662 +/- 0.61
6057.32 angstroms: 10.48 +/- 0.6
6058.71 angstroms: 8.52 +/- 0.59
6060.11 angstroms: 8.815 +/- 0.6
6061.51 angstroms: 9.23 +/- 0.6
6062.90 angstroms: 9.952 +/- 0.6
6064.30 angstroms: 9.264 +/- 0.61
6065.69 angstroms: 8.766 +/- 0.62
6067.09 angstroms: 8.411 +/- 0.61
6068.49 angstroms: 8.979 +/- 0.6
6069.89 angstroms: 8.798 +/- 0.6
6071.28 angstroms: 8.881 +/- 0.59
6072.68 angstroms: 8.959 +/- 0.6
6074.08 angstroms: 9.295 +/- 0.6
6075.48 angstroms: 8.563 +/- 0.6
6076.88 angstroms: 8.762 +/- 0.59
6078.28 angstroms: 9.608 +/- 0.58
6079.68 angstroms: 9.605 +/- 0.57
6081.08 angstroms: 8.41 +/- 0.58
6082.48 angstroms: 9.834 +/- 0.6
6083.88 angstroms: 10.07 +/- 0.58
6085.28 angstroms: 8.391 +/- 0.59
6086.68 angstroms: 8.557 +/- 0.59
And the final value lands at 1.05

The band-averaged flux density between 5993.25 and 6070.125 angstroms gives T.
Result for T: 8.94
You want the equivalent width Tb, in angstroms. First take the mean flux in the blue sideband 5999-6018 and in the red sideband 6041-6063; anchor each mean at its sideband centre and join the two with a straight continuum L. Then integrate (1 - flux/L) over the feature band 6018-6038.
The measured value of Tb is 1.1 angstroms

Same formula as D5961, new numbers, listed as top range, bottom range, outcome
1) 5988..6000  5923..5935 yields 1.03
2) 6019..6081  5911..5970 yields 1.03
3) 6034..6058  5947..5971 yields 1.03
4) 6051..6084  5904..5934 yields 1.07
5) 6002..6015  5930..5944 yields 1.02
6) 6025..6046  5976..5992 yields 0.92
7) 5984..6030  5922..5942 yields 1.02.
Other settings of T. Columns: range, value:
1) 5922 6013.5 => 9.08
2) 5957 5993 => 9.29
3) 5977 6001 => 9.35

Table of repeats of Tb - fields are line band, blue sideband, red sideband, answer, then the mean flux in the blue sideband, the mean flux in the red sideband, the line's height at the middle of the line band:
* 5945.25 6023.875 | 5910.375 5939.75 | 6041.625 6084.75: -0.17 angstroms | 8.99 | 9.16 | 9.06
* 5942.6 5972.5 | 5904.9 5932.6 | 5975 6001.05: 0.80 angstroms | 9.04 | 9.34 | 9.21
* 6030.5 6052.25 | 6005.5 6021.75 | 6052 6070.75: 0.86 angstroms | 8.96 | 9.17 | 9.08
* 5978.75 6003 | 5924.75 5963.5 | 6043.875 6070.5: -0.65 angstroms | 9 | 9.18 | 9.08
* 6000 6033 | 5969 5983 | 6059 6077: 0.59 angstroms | 9.06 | 8.97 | 9.02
